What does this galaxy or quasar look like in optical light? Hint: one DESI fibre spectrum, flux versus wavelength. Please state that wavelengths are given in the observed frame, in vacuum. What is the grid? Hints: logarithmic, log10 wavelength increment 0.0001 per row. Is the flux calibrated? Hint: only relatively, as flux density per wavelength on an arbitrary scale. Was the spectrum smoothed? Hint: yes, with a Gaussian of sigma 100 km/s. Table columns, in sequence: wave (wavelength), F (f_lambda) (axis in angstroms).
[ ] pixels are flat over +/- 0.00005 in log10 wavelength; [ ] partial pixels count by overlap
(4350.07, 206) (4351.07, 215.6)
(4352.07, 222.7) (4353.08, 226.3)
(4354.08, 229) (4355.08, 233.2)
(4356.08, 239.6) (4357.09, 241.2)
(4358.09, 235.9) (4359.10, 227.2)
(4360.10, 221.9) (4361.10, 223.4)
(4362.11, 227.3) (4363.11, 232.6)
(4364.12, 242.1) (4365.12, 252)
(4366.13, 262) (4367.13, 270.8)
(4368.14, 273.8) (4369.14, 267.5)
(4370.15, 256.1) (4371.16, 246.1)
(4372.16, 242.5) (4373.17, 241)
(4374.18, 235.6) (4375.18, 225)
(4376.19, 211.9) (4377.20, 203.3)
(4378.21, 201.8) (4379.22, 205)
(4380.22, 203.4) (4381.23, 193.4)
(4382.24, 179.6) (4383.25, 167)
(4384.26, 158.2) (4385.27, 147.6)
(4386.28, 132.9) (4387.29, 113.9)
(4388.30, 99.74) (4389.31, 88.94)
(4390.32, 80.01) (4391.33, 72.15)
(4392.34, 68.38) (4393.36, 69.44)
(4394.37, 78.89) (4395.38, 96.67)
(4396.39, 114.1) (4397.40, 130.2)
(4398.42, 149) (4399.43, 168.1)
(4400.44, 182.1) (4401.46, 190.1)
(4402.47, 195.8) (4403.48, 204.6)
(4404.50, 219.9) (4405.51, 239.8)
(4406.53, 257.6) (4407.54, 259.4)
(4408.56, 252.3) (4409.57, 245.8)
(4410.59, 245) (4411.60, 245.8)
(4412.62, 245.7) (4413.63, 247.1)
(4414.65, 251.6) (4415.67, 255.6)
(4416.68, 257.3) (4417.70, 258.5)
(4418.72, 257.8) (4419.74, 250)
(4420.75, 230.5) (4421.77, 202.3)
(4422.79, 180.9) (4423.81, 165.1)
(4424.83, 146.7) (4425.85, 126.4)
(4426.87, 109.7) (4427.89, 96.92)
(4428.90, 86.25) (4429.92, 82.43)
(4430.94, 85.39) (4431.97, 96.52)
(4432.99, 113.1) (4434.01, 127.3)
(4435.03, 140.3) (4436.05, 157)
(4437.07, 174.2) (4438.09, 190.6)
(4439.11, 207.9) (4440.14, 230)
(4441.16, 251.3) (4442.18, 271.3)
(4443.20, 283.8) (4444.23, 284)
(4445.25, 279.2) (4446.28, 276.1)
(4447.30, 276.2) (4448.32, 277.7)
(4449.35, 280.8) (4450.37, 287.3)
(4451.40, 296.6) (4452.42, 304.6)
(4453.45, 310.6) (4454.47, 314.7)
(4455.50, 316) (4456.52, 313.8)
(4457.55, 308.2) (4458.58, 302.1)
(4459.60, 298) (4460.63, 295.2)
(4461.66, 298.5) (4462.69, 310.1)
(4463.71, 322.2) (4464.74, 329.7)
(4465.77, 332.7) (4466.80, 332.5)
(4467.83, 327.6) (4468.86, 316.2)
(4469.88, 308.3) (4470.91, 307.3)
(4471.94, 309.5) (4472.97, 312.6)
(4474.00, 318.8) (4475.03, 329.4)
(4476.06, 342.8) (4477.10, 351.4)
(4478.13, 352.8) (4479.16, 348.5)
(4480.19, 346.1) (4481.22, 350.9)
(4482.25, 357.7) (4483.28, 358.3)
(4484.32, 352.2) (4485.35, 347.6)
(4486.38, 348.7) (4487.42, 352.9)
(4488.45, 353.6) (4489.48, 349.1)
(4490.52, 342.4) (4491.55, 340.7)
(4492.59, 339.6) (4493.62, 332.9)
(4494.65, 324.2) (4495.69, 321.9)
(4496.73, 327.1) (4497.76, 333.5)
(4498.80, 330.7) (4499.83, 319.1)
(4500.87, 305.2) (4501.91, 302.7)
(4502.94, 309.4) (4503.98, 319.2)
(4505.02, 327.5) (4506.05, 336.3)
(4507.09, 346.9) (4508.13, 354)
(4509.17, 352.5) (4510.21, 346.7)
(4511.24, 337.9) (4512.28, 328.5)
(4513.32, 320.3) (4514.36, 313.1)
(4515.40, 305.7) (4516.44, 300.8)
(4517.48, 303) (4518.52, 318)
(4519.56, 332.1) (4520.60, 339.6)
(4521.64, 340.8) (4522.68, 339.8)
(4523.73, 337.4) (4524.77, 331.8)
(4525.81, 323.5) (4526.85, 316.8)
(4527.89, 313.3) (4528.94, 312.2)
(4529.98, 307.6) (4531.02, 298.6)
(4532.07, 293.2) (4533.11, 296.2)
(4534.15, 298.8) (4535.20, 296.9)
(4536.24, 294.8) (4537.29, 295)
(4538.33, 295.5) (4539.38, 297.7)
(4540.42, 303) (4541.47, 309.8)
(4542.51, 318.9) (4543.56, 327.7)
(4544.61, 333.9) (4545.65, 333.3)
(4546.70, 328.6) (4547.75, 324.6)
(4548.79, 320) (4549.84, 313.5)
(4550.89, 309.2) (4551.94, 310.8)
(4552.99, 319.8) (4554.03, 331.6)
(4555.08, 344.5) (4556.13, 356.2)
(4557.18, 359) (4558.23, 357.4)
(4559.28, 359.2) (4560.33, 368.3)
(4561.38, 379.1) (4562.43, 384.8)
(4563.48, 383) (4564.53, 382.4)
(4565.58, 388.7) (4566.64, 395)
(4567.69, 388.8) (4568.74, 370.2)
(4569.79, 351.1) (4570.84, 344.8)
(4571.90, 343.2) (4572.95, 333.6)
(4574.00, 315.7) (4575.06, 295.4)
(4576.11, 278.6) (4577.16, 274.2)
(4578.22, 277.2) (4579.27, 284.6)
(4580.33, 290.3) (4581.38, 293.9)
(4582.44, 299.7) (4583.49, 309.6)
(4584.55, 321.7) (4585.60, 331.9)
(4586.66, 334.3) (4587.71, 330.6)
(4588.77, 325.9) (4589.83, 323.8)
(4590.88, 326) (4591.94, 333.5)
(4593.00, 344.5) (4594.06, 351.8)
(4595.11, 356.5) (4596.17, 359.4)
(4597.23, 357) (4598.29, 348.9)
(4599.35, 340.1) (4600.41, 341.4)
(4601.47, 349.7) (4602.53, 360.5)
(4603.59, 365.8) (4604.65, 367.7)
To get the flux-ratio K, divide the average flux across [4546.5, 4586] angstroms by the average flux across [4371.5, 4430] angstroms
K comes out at 1.8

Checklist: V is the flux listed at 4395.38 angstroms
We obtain 96.67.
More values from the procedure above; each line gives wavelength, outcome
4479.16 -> 348.5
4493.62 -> 332.9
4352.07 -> 222.7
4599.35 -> 340.1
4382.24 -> 179.6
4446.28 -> 276.1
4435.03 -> 140.3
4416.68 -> 257.3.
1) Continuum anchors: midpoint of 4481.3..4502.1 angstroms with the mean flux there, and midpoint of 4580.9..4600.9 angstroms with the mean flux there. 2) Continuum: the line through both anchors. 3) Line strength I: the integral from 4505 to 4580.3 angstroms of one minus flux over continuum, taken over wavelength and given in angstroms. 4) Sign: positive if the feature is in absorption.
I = 1.60 angstroms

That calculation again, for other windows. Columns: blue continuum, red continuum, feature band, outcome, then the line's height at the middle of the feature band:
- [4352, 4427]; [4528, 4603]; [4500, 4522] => -2.7 angstroms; 290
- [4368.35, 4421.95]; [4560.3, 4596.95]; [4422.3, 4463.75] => 1.5 angstroms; 231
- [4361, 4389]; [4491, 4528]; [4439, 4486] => -3.8 angstroms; 286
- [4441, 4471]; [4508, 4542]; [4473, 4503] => -2.9 angstroms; 308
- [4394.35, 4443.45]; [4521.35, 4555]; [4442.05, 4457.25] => -4.8 angstroms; 222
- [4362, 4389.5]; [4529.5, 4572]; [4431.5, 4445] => 3.1 angstroms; 253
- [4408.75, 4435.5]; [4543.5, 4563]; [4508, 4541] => -1.2 angstroms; 306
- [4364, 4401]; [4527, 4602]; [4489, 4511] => -4.6 angstroms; 275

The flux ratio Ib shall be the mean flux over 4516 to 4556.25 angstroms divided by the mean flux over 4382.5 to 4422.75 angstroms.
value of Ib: 1.73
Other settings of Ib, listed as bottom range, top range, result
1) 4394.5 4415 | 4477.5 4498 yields 1.68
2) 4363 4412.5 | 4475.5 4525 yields 1.76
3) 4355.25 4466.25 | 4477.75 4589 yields 1.54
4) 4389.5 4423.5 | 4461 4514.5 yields 1.72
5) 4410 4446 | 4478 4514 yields 1.72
